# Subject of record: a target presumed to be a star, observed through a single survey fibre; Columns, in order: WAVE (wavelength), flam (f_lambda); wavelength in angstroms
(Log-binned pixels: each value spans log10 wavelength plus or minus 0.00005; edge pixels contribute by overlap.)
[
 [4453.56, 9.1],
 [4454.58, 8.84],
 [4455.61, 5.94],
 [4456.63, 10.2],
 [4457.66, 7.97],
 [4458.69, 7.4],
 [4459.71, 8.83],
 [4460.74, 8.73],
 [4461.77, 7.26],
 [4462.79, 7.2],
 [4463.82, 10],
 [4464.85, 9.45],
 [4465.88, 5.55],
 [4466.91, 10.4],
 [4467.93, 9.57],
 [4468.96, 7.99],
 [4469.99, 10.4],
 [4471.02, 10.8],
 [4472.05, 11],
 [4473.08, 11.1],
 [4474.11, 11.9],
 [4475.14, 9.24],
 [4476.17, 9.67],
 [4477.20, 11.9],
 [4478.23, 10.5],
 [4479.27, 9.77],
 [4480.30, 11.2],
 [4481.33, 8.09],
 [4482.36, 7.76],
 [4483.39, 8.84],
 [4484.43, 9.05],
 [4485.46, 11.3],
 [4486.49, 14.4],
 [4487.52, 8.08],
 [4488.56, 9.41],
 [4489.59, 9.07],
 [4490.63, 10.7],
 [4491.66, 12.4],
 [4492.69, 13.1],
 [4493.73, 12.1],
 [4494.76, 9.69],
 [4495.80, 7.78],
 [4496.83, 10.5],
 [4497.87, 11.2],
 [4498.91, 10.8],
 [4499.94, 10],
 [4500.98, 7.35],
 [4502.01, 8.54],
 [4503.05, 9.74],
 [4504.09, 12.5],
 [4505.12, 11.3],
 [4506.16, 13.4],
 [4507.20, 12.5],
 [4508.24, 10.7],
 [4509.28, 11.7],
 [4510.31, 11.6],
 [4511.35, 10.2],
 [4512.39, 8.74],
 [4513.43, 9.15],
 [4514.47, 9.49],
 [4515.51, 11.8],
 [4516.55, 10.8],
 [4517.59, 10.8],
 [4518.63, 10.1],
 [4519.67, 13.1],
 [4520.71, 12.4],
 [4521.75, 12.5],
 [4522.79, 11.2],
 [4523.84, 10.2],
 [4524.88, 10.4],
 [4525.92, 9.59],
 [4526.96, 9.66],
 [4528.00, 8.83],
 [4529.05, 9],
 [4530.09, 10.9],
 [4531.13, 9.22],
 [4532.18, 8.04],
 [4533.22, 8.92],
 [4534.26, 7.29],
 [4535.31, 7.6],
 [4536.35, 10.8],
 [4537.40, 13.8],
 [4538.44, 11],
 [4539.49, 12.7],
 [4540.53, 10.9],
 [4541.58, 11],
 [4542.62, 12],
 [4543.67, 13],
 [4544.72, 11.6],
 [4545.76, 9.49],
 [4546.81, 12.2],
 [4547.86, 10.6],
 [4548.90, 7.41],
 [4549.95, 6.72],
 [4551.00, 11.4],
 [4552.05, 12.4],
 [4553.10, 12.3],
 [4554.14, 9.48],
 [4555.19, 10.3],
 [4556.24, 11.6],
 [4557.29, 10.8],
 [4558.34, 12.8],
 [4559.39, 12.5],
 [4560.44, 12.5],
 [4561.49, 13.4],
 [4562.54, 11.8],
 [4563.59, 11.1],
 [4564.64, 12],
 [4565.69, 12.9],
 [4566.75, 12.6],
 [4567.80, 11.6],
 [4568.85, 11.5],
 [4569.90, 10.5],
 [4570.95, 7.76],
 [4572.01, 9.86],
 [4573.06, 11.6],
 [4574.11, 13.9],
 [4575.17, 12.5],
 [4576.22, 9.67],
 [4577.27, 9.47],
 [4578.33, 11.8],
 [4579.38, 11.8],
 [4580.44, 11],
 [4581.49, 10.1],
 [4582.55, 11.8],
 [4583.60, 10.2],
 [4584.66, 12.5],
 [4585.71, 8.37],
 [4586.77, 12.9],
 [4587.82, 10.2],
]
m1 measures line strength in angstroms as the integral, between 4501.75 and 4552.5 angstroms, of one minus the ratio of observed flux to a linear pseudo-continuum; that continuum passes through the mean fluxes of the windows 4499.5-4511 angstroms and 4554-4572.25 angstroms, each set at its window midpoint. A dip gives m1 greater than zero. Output 2.2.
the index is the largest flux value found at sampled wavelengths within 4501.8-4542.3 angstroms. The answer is 13.8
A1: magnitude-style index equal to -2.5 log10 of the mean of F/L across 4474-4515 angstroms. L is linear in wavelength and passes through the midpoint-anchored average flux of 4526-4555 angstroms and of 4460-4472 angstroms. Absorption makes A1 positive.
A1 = -0.10 mag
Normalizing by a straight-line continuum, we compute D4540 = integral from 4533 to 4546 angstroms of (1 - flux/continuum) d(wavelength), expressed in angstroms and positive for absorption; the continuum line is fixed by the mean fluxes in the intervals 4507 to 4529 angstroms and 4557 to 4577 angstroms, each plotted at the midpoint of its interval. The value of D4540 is 0.3 angstroms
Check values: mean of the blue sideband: 10.7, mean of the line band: 10.9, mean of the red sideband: 11.6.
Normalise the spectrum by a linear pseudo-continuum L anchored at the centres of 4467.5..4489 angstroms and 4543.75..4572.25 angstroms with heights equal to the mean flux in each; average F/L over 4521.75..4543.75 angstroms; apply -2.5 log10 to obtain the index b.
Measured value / 0.053 mag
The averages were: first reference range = 10.1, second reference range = 11.1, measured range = 10.3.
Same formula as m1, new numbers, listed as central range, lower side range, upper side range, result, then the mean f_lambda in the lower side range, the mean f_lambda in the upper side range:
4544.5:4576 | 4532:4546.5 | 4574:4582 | -0.8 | 10.7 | 11.1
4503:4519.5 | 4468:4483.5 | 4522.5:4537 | -2.3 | 10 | 9.41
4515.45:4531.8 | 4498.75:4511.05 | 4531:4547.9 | 0.2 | 10.8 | 10.6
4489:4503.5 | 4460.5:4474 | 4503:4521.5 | 0.4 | 9.28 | 11.2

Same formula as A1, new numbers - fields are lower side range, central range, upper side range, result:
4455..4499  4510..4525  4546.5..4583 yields -0.04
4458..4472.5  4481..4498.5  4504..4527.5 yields -0.03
